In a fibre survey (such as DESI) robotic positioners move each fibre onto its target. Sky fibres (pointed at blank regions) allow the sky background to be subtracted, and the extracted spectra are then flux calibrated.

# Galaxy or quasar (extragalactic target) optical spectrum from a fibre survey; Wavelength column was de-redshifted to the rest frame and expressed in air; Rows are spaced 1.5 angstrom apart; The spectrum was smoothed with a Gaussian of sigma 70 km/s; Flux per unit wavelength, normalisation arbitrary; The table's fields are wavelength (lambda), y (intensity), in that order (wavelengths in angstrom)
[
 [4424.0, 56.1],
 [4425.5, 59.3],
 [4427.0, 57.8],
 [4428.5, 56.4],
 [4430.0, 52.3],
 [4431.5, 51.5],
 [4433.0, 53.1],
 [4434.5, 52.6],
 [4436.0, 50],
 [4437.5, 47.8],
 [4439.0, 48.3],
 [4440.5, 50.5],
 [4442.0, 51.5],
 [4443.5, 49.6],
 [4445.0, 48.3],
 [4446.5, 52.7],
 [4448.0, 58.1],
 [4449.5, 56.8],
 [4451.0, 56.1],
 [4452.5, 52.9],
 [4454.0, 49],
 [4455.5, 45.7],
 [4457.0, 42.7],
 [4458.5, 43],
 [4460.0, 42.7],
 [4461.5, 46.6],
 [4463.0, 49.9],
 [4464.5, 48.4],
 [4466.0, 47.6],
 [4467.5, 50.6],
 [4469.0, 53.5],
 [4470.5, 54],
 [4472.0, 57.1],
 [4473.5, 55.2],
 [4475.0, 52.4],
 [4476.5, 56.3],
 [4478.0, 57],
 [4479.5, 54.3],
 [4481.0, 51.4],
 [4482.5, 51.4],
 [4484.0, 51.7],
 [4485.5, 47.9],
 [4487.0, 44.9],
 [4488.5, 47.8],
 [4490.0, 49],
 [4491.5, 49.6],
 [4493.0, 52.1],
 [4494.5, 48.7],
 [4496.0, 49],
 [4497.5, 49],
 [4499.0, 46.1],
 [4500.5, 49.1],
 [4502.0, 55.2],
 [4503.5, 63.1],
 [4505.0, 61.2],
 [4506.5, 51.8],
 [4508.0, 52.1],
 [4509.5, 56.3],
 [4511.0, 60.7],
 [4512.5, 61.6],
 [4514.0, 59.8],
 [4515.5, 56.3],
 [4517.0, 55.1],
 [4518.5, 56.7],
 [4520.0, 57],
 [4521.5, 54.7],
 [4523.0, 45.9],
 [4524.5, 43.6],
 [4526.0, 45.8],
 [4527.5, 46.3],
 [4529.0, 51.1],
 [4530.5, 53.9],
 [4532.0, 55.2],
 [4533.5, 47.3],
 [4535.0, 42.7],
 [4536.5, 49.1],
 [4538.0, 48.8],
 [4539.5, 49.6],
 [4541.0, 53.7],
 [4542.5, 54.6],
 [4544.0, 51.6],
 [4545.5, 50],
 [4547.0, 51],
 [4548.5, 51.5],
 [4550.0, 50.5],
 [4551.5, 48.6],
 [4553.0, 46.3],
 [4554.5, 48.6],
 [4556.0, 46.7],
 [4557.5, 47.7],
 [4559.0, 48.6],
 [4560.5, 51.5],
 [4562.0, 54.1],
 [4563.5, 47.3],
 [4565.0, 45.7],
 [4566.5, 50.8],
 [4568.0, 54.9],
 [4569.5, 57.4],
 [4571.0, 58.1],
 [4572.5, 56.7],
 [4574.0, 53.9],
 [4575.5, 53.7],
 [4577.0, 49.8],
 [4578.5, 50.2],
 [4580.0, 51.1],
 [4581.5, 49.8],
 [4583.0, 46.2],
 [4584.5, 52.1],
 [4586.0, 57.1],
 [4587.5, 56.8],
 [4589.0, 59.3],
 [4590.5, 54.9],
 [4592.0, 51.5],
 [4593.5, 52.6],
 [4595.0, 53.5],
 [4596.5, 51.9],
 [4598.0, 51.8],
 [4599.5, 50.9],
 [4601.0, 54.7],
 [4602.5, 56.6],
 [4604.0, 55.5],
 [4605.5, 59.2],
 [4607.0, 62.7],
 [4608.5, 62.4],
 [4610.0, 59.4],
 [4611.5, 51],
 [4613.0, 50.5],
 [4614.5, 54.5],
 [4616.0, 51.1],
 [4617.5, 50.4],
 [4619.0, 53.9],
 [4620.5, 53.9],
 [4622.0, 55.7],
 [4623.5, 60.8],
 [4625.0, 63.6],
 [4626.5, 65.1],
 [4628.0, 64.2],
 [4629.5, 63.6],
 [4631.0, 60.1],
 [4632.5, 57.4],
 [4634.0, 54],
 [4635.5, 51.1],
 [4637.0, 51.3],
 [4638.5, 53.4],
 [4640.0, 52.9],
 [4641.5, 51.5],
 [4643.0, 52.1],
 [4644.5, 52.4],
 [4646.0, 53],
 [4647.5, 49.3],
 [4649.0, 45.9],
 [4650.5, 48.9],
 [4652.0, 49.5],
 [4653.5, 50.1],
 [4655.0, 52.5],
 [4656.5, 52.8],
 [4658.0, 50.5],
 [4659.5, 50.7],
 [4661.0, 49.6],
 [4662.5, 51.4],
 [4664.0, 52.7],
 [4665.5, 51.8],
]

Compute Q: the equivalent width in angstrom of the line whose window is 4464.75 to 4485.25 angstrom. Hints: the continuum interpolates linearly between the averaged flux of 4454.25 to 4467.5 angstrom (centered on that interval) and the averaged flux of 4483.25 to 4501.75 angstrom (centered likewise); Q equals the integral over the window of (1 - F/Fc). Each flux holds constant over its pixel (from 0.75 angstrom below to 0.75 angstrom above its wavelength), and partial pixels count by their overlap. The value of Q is -2.4 angstrom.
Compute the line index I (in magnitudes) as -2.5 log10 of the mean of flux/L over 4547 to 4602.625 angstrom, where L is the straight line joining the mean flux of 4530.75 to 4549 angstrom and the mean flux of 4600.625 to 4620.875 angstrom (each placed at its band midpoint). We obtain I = 0.021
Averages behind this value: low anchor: 50.5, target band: 51.9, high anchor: 55.5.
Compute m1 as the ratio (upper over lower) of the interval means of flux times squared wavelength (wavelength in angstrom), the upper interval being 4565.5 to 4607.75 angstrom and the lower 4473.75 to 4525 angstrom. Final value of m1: 1.06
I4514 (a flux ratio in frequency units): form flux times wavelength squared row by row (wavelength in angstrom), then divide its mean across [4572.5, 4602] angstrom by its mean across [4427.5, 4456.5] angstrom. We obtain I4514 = 1.09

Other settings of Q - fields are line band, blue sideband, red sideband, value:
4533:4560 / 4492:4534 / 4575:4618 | 2.1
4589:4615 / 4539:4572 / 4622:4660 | -1.1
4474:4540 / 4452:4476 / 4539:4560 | -3.1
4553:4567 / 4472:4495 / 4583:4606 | 1.2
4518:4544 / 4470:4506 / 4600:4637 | 1.7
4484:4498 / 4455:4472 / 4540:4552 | 0.1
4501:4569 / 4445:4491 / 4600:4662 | 0.6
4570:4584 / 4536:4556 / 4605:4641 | 0.1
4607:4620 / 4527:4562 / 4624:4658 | -0.4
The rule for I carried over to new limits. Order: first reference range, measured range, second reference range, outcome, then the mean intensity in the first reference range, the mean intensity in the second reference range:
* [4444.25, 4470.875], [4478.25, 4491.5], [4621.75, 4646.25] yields 0.02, 49.9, 56.7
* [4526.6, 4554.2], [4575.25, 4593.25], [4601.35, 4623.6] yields 0.02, 50.1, 55.7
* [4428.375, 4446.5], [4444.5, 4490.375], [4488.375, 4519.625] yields 0.03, 50.9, 54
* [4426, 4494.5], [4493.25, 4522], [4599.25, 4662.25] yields -0.06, 51.1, 54.5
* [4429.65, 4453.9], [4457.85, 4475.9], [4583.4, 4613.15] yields 0.05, 51.9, 55.2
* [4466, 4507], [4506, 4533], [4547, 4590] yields -0.03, 52.1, 51.6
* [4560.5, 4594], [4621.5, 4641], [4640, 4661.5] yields -0.13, 52.9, 50.7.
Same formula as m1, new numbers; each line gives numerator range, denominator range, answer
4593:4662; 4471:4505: 1.11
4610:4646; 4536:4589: 1.11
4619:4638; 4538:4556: 1.20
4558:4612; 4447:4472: 1.13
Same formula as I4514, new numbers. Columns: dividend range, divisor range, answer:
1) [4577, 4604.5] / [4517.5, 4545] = 1.08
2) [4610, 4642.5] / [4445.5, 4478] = 1.17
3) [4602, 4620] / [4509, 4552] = 1.11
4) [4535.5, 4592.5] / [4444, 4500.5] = 1.06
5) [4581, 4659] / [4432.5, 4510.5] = 1.13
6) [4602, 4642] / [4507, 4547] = 1.13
